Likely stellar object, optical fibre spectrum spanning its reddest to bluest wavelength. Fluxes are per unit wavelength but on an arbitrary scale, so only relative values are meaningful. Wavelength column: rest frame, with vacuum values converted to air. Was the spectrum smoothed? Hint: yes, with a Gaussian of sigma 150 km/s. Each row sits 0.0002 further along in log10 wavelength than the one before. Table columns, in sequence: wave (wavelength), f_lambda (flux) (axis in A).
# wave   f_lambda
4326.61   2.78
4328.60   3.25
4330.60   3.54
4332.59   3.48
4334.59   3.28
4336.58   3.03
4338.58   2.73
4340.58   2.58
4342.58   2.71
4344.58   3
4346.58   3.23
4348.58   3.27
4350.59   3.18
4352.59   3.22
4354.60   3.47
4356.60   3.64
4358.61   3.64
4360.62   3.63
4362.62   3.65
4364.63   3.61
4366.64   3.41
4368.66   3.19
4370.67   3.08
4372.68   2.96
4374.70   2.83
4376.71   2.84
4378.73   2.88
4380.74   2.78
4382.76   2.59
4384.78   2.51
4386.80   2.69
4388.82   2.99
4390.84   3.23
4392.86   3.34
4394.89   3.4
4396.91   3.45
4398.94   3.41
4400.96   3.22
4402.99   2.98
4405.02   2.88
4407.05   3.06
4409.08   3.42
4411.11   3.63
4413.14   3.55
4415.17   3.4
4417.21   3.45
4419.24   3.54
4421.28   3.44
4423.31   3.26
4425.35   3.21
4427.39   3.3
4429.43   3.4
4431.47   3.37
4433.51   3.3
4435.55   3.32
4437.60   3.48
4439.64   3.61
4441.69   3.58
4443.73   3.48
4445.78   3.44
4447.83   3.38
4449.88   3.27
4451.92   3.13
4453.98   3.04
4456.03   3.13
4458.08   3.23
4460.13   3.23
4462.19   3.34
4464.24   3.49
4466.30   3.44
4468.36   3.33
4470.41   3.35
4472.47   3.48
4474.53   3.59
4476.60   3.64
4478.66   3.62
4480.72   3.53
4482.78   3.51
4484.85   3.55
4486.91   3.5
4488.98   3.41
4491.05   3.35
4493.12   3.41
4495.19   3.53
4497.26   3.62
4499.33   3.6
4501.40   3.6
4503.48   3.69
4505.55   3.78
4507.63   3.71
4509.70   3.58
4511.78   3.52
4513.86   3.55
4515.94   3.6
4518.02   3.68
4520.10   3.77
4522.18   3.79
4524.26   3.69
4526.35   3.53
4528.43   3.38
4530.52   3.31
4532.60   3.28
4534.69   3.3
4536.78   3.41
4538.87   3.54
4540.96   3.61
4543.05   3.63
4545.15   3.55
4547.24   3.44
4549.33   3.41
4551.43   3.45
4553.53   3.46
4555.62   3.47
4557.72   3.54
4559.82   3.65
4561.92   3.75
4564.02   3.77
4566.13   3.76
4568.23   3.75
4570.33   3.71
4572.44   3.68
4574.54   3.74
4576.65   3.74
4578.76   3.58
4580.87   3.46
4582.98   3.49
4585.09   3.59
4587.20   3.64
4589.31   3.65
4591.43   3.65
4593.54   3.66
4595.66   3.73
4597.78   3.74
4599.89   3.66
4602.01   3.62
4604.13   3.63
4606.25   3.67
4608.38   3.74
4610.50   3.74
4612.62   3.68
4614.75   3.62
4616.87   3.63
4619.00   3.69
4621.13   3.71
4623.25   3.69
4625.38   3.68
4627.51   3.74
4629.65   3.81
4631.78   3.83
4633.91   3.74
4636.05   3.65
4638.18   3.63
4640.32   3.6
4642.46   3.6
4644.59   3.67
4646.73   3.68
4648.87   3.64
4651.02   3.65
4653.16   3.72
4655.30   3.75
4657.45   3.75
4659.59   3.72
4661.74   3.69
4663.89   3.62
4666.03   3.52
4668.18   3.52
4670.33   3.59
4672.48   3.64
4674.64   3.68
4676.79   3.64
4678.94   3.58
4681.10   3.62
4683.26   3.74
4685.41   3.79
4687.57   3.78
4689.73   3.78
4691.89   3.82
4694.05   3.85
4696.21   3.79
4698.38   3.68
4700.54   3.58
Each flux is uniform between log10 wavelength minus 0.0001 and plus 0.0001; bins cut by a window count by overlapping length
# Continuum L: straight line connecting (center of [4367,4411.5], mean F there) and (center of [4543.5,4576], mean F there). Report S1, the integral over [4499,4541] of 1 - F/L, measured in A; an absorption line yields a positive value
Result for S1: -1.03 A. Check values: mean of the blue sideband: 3.06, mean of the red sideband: 3.61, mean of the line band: 3.57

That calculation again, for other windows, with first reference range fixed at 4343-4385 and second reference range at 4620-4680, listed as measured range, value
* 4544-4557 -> 0.1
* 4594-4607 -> -0.3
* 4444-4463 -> 0.5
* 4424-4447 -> -0.7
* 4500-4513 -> -0.8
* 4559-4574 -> -0.9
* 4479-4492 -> -0.4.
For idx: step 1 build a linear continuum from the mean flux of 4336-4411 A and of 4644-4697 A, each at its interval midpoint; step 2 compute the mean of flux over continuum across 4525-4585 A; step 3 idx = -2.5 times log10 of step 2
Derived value -0.02 mag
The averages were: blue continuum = 3.13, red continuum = 3.69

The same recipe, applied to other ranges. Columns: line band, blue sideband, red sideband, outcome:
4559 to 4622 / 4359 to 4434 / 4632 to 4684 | -0.04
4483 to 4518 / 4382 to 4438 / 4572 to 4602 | -0.04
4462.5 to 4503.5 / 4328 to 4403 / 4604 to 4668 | -0.04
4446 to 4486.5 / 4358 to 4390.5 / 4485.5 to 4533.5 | 0.01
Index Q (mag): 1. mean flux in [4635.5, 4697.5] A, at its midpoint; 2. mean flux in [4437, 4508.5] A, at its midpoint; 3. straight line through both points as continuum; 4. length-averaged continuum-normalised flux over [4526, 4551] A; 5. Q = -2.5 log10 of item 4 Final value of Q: 0.03 mag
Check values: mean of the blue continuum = 3.46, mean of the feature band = 3.45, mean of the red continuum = 3.68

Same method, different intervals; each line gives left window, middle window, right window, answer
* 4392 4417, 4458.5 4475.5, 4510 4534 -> 0.01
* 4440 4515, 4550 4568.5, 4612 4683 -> -0.02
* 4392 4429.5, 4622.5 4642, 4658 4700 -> -0.02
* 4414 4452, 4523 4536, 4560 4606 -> 0.05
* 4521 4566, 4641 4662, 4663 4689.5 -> -0.02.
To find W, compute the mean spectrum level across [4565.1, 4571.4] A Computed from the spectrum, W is 3.74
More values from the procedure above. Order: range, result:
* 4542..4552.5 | 3.49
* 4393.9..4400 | 3.42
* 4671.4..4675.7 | 3.65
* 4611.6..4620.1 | 3.65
